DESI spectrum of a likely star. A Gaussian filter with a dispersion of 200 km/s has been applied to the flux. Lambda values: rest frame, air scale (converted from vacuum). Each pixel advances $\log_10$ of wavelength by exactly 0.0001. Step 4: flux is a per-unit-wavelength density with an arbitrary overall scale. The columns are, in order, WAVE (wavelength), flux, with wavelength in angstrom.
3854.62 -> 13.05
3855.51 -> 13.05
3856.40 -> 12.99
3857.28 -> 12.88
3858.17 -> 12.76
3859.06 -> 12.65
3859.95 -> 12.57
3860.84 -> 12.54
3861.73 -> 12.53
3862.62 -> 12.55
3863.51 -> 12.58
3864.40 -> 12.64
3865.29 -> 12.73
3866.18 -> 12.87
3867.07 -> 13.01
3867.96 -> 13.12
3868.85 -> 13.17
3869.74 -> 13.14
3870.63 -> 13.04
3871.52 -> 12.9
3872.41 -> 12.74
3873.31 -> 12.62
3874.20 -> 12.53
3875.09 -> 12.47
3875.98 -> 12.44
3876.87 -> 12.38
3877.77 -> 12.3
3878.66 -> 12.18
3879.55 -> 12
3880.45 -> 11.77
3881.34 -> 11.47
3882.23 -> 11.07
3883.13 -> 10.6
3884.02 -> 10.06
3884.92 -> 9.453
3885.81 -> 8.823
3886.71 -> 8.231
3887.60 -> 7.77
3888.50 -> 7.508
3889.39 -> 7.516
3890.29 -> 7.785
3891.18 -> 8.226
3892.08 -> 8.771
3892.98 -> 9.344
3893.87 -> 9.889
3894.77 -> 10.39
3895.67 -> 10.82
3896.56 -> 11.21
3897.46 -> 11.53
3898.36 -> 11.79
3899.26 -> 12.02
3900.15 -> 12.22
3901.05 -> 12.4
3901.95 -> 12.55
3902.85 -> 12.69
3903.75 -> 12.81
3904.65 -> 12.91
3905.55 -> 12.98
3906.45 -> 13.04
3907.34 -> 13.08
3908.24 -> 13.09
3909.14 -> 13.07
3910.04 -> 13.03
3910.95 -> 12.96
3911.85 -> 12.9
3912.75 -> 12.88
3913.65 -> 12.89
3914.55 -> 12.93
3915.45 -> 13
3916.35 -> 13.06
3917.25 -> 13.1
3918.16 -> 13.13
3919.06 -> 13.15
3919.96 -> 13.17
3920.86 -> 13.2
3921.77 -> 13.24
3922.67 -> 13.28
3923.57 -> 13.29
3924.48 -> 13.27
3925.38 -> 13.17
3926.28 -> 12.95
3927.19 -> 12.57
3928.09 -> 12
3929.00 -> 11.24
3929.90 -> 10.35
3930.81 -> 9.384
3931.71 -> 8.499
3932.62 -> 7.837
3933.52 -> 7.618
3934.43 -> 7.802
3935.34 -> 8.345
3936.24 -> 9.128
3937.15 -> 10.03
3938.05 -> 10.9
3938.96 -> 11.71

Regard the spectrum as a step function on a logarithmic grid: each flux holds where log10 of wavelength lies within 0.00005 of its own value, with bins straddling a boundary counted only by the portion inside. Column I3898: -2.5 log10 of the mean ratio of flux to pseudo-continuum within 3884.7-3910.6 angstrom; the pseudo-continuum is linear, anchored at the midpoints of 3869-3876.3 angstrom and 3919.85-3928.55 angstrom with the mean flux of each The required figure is 0.18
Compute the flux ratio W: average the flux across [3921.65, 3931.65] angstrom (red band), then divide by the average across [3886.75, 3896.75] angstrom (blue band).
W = 1.35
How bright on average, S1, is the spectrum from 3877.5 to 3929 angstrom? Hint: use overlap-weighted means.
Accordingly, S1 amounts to 11.7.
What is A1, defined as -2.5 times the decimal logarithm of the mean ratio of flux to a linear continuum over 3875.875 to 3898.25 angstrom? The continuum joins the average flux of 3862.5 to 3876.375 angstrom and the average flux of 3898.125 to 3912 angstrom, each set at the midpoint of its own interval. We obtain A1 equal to 0.25 mag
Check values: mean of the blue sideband 12.8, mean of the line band 10.1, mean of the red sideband 12.7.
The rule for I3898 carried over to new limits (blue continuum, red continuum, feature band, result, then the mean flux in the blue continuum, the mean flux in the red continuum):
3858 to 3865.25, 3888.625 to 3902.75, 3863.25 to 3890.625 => 0.03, 12.6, 10.4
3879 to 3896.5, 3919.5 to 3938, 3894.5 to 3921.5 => -0.22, 9.61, 11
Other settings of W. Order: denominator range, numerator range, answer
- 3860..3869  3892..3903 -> 0.88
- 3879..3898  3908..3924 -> 1.34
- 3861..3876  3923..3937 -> 0.82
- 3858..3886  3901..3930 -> 1.05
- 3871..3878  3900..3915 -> 1.02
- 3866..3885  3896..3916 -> 1.04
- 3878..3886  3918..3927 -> 1.20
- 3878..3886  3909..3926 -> 1.20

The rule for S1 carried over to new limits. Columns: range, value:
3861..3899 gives 11.2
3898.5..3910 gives 12.7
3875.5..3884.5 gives 11.6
